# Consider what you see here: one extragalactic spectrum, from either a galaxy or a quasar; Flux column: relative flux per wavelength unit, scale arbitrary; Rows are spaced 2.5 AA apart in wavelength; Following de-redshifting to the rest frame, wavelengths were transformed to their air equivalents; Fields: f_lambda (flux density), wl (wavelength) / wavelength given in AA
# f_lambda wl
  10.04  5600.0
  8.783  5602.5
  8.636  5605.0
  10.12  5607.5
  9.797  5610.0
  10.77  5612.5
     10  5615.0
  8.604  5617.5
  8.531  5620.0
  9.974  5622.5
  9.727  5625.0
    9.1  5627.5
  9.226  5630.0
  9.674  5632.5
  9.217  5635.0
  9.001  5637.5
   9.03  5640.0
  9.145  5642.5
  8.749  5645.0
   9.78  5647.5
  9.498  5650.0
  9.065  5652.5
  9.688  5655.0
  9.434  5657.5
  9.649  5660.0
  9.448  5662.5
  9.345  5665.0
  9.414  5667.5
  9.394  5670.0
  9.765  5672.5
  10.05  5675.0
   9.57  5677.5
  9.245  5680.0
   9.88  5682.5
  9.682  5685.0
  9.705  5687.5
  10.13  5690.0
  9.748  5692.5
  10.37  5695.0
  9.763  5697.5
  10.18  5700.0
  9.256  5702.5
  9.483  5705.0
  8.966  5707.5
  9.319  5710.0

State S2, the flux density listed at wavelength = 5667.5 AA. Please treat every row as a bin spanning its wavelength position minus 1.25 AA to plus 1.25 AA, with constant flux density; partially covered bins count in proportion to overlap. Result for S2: 9.414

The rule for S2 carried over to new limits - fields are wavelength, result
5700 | 10.18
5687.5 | 9.705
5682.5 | 9.88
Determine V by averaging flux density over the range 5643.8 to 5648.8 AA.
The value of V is 9.27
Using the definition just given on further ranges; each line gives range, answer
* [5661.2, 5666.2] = 9.4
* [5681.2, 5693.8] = 9.83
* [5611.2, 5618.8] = 9.78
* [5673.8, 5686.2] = 9.68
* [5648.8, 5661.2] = 9.47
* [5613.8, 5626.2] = 9.36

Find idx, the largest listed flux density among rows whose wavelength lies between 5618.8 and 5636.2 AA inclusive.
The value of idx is 9.974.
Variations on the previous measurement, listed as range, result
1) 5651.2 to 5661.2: 9.688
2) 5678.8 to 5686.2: 9.88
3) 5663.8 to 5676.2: 10.05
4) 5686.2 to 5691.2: 10.13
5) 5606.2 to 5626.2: 10.77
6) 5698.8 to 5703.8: 10.18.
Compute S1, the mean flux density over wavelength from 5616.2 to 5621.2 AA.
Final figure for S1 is 8.58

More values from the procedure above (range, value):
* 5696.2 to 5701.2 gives 9.97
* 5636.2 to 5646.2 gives 8.98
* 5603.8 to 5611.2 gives 9.52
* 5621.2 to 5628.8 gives 9.59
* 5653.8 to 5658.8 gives 9.56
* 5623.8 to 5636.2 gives 9.39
